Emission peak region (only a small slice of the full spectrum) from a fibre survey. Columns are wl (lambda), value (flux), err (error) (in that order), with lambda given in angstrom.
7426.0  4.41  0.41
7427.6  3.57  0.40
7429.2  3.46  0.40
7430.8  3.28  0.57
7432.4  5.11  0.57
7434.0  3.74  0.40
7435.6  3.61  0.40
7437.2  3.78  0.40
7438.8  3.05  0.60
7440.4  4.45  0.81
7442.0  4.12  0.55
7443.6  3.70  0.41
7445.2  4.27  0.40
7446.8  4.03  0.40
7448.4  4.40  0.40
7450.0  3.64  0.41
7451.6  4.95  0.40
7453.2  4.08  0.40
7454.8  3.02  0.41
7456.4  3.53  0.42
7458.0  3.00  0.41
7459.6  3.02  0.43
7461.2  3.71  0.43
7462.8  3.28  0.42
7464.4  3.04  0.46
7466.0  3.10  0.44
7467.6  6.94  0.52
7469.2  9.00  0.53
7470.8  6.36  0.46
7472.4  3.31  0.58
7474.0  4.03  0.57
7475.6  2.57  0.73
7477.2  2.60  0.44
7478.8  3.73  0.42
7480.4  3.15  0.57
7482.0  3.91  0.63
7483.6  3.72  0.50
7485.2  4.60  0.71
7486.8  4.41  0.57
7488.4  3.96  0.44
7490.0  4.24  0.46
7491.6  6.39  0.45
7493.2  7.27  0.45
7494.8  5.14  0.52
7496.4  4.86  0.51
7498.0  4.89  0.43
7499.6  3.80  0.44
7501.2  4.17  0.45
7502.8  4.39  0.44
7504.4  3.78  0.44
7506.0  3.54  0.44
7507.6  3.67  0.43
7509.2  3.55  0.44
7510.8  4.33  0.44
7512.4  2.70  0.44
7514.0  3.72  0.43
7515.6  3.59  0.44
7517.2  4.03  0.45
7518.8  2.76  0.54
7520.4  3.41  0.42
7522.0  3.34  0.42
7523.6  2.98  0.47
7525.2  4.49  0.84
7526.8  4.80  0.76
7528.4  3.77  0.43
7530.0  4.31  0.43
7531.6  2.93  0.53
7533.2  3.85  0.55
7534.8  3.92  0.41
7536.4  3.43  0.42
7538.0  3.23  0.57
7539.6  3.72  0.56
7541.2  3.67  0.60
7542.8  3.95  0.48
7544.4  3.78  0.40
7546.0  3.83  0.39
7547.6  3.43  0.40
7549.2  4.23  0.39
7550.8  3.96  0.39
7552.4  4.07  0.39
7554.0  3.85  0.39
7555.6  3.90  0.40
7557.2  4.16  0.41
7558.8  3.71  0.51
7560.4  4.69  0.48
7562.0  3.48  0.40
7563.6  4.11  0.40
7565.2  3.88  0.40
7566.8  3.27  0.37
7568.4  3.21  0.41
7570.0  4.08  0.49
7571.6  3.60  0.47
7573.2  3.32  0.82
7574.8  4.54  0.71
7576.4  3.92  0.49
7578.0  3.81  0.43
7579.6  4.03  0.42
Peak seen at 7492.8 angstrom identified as [N II]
